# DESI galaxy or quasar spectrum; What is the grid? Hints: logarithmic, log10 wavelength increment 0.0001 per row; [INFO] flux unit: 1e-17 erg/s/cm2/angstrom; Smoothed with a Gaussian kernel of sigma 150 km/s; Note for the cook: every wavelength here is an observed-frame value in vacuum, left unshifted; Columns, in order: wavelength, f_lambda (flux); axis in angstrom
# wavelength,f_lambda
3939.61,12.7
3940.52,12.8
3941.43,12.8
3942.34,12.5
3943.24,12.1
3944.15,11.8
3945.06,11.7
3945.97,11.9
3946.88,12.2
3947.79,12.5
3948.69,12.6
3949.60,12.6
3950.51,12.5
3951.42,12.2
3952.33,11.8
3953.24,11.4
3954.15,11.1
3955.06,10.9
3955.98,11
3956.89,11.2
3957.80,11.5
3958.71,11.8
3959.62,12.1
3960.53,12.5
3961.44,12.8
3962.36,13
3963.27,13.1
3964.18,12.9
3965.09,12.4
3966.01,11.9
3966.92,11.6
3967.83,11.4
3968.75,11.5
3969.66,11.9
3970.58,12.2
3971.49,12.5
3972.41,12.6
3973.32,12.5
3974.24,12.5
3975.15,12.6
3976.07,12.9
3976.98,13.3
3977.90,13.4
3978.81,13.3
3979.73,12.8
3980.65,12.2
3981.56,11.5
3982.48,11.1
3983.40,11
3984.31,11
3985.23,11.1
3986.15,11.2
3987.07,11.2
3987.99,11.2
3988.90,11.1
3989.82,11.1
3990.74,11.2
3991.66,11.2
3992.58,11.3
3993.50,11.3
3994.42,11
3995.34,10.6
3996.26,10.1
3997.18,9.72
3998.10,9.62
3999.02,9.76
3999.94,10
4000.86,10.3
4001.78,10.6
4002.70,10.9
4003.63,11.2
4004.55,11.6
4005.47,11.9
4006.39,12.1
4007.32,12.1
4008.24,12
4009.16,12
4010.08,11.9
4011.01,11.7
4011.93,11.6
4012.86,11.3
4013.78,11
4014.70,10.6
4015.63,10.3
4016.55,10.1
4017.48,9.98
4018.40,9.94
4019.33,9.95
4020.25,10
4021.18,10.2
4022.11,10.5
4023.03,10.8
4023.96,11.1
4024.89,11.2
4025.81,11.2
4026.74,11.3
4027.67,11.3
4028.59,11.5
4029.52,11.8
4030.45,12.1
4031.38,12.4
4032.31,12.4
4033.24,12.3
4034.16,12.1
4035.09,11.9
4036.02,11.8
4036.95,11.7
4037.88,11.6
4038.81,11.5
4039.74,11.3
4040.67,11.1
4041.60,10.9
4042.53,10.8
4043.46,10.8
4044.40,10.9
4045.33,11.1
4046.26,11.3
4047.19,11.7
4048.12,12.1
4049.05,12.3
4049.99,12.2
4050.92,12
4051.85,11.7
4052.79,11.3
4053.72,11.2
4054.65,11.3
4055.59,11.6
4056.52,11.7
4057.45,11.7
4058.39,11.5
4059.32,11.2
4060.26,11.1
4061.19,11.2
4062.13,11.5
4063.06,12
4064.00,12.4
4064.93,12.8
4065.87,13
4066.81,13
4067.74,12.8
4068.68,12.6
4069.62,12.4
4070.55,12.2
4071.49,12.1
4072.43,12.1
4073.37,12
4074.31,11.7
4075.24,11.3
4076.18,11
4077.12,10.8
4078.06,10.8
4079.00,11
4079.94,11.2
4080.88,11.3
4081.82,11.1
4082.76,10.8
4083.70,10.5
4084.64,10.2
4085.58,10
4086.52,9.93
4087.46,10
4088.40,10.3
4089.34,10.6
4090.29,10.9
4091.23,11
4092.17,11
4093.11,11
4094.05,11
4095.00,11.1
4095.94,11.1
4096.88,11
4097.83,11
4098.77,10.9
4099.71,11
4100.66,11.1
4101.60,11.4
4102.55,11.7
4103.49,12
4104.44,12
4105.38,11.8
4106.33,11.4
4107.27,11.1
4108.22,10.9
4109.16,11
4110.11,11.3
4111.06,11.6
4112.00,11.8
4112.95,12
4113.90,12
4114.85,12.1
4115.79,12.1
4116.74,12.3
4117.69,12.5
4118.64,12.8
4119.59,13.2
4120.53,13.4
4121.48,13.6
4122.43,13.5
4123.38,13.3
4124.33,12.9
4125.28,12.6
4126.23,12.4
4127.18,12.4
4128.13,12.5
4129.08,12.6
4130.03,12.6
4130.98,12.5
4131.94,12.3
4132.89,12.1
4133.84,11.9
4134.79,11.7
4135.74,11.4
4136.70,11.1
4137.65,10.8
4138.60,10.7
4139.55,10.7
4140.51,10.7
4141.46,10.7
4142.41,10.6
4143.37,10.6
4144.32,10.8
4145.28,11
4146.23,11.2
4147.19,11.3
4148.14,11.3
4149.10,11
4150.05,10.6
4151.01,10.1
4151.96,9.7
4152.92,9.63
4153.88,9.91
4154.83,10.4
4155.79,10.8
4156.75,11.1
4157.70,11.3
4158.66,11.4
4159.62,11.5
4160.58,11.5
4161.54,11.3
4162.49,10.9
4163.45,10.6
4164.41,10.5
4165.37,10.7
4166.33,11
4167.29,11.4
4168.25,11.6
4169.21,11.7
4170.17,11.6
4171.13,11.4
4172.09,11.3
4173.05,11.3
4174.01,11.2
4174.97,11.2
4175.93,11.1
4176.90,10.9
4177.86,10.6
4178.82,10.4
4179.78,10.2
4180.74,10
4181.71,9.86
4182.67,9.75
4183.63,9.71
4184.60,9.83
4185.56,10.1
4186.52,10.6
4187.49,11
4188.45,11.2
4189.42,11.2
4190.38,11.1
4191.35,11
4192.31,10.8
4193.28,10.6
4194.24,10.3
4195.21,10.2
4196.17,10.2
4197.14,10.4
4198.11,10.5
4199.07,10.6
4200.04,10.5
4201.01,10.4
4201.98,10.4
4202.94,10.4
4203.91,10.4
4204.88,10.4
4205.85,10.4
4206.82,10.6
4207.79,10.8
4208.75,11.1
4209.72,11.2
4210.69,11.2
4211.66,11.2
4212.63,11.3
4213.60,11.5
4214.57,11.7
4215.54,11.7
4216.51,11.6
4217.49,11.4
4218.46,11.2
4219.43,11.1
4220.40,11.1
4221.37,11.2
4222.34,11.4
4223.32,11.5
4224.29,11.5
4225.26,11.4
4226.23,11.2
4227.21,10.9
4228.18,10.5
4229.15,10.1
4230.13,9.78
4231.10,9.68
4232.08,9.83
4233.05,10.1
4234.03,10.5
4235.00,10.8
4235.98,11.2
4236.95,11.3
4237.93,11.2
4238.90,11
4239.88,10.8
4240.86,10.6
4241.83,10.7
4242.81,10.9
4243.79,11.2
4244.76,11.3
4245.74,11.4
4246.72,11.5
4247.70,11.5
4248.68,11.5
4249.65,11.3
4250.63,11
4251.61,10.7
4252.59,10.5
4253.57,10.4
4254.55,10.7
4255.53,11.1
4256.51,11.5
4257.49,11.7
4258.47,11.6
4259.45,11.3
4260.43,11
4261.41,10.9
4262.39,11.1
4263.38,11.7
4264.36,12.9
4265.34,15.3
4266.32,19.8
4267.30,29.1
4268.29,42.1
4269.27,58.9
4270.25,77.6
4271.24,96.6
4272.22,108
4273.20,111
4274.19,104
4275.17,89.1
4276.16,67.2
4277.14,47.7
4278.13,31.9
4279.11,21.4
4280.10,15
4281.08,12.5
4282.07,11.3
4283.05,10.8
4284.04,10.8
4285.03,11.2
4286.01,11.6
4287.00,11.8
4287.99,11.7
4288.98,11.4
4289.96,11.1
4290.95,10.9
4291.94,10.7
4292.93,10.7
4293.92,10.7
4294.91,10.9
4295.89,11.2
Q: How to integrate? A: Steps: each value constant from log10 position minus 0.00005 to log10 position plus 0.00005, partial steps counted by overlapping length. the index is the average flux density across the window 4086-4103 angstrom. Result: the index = 10.9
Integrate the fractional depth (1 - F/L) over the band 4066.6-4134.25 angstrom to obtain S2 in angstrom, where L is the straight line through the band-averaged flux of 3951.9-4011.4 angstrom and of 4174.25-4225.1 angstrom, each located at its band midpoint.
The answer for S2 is -3.1 angstrom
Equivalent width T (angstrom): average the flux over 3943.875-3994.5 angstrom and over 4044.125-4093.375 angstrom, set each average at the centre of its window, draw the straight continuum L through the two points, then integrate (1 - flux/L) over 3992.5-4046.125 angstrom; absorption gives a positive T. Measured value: 2.7 angstrom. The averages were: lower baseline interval 11.9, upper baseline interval 11.4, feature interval 11.1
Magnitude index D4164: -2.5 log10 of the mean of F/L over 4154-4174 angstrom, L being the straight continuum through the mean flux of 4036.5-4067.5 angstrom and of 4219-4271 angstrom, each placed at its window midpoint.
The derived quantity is 0.20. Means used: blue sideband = 11.6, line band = 11.1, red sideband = 14.8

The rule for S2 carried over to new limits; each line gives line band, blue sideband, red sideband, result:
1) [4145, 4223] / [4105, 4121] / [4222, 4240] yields 2.8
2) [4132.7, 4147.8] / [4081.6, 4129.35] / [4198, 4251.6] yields 0.5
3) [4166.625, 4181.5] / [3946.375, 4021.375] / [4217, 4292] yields 5.9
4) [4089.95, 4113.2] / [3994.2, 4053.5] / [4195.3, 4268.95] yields 0.4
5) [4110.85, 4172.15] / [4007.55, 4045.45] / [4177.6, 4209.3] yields -4.8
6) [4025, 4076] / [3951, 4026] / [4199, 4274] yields 4.6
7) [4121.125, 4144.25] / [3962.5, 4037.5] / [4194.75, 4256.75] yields -1.6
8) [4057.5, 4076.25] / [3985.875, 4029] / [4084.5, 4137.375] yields -1.0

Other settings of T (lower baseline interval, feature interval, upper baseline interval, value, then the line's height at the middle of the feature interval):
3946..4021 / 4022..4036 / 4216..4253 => -0.23 angstrom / 11.4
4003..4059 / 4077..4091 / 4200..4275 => 2.74 angstrom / 13.2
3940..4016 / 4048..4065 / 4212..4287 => 3.20 angstrom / 14.4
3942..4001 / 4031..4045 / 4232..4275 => 2.99 angstrom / 14.7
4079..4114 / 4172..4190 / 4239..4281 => 8.59 angstrom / 20.3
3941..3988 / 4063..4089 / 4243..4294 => 8.55 angstrom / 17.1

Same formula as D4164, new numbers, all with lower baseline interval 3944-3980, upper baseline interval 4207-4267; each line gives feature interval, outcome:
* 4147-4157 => 0.11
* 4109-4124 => -0.06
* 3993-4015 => 0.10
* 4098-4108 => 0.03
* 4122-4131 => -0.09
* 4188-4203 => 0.08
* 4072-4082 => 0.05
